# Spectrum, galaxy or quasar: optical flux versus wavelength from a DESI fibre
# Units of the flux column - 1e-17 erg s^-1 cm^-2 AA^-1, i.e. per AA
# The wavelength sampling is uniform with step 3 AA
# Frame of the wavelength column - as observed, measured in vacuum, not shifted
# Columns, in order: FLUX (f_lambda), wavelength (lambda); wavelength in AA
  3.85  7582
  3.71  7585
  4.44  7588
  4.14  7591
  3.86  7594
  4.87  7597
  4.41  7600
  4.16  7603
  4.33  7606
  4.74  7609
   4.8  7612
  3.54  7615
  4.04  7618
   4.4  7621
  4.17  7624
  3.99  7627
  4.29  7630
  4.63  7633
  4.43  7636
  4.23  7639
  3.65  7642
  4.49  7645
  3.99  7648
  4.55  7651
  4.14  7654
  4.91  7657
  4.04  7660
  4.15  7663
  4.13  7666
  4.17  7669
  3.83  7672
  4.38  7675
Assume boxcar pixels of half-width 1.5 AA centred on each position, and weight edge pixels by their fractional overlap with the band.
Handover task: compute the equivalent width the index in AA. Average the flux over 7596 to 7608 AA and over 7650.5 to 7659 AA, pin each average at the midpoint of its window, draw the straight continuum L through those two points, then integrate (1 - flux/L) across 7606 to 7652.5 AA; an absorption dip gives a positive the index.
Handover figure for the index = 2.1 AA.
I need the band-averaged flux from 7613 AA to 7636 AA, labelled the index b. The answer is 4.18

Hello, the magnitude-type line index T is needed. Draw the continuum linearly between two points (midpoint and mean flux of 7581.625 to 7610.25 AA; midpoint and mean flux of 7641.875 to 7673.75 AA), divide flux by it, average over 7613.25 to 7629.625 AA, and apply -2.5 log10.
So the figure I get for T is 0.048 mag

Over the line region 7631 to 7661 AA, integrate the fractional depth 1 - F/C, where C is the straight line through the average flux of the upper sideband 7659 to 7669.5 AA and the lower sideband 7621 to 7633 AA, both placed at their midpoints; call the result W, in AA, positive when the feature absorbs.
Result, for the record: -0.9 AA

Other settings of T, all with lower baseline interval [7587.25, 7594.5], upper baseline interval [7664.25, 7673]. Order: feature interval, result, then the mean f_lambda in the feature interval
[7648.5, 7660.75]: -0.08 mag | 4.4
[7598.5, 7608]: -0.05 mag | 4.32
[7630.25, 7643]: -0.04 mag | 4.26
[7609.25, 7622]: -0.03 mag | 4.24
